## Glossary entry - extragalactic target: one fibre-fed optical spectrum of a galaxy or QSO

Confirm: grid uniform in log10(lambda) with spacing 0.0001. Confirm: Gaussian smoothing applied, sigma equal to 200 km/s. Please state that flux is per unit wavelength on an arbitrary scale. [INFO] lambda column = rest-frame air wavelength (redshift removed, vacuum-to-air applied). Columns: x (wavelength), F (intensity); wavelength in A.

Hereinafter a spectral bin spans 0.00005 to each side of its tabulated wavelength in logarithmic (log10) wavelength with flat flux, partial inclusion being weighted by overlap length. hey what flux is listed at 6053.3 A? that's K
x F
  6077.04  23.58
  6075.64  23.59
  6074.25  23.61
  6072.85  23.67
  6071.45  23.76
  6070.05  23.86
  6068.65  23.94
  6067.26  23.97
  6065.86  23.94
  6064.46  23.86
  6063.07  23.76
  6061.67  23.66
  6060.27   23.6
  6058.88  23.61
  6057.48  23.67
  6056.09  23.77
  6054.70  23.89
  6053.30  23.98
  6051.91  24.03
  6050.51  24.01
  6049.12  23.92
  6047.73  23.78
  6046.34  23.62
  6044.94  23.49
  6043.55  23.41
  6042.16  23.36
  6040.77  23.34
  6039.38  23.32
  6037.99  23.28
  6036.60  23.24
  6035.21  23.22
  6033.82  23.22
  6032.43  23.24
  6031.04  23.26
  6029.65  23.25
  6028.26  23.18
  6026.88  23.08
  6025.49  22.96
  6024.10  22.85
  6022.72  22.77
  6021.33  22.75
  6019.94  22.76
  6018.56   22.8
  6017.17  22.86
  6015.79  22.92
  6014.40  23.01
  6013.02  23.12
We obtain 23.98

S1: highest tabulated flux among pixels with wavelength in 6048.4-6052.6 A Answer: 24.03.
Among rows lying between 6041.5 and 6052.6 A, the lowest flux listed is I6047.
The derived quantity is 23.36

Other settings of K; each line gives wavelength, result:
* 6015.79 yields 22.92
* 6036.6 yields 23.24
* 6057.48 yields 23.67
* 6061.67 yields 23.66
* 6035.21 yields 23.22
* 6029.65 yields 23.25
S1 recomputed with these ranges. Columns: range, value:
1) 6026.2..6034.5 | 23.26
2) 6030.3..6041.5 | 23.34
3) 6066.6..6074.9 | 23.97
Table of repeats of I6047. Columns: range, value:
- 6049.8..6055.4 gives 23.89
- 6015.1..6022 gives 22.75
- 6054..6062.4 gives 23.6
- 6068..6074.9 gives 23.61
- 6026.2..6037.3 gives 23.08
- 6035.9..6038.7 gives 23.24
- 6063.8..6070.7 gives 23.86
